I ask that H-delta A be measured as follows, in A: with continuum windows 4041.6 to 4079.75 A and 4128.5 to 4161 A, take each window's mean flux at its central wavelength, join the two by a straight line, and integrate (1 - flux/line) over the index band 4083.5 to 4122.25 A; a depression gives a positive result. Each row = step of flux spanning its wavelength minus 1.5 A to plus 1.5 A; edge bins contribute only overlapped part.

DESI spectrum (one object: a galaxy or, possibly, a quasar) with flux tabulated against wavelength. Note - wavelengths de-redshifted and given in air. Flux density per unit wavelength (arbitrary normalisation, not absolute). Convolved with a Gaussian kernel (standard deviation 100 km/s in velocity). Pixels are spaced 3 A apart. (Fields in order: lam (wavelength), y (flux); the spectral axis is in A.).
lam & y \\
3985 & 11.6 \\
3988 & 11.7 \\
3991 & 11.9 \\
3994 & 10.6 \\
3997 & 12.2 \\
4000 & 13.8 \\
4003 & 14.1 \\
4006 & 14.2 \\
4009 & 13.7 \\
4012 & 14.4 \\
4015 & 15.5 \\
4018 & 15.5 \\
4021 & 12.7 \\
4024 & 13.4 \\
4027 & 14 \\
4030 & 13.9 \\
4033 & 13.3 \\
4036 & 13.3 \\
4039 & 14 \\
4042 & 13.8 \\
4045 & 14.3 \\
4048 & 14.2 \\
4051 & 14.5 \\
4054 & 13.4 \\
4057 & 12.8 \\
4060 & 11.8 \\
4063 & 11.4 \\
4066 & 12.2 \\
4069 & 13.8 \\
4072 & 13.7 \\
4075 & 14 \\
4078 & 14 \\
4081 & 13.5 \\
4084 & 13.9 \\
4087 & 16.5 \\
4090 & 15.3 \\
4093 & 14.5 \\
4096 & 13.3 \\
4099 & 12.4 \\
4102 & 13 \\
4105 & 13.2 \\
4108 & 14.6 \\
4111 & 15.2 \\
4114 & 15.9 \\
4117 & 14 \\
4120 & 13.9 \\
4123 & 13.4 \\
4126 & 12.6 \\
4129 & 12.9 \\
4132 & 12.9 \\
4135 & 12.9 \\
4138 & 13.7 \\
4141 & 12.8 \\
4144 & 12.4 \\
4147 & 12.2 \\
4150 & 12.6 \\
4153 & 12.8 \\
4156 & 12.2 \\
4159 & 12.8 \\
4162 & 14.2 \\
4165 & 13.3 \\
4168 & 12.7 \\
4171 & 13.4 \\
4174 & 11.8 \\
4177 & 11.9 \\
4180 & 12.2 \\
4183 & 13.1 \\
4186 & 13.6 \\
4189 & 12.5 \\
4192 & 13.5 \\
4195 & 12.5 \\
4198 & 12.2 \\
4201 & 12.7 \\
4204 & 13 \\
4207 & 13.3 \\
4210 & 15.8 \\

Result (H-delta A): -3.6 A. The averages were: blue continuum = 13.4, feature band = 14.3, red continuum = 12.8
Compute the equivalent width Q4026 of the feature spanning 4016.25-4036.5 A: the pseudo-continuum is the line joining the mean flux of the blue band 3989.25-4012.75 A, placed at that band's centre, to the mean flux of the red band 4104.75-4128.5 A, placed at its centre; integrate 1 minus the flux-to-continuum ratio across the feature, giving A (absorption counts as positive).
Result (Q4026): -0.7 A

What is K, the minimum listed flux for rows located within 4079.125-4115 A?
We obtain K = 12.4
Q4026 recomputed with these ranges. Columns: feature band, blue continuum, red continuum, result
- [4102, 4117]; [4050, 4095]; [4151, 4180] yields -1.3 A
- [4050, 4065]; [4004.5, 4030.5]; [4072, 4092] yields 1.7 A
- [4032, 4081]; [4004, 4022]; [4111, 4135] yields 2.4 A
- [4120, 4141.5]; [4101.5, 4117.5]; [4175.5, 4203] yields 1.3 A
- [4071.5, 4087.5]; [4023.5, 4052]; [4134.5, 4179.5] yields -0.8 A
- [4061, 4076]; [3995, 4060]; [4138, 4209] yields 0.6 A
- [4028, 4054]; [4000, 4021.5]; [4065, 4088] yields 0.5 A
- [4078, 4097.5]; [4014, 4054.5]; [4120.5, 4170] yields -1.4 A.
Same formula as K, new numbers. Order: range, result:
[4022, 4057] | 12.8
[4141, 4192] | 11.8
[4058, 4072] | 11.4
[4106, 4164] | 12.2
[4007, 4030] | 12.7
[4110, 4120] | 13.9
